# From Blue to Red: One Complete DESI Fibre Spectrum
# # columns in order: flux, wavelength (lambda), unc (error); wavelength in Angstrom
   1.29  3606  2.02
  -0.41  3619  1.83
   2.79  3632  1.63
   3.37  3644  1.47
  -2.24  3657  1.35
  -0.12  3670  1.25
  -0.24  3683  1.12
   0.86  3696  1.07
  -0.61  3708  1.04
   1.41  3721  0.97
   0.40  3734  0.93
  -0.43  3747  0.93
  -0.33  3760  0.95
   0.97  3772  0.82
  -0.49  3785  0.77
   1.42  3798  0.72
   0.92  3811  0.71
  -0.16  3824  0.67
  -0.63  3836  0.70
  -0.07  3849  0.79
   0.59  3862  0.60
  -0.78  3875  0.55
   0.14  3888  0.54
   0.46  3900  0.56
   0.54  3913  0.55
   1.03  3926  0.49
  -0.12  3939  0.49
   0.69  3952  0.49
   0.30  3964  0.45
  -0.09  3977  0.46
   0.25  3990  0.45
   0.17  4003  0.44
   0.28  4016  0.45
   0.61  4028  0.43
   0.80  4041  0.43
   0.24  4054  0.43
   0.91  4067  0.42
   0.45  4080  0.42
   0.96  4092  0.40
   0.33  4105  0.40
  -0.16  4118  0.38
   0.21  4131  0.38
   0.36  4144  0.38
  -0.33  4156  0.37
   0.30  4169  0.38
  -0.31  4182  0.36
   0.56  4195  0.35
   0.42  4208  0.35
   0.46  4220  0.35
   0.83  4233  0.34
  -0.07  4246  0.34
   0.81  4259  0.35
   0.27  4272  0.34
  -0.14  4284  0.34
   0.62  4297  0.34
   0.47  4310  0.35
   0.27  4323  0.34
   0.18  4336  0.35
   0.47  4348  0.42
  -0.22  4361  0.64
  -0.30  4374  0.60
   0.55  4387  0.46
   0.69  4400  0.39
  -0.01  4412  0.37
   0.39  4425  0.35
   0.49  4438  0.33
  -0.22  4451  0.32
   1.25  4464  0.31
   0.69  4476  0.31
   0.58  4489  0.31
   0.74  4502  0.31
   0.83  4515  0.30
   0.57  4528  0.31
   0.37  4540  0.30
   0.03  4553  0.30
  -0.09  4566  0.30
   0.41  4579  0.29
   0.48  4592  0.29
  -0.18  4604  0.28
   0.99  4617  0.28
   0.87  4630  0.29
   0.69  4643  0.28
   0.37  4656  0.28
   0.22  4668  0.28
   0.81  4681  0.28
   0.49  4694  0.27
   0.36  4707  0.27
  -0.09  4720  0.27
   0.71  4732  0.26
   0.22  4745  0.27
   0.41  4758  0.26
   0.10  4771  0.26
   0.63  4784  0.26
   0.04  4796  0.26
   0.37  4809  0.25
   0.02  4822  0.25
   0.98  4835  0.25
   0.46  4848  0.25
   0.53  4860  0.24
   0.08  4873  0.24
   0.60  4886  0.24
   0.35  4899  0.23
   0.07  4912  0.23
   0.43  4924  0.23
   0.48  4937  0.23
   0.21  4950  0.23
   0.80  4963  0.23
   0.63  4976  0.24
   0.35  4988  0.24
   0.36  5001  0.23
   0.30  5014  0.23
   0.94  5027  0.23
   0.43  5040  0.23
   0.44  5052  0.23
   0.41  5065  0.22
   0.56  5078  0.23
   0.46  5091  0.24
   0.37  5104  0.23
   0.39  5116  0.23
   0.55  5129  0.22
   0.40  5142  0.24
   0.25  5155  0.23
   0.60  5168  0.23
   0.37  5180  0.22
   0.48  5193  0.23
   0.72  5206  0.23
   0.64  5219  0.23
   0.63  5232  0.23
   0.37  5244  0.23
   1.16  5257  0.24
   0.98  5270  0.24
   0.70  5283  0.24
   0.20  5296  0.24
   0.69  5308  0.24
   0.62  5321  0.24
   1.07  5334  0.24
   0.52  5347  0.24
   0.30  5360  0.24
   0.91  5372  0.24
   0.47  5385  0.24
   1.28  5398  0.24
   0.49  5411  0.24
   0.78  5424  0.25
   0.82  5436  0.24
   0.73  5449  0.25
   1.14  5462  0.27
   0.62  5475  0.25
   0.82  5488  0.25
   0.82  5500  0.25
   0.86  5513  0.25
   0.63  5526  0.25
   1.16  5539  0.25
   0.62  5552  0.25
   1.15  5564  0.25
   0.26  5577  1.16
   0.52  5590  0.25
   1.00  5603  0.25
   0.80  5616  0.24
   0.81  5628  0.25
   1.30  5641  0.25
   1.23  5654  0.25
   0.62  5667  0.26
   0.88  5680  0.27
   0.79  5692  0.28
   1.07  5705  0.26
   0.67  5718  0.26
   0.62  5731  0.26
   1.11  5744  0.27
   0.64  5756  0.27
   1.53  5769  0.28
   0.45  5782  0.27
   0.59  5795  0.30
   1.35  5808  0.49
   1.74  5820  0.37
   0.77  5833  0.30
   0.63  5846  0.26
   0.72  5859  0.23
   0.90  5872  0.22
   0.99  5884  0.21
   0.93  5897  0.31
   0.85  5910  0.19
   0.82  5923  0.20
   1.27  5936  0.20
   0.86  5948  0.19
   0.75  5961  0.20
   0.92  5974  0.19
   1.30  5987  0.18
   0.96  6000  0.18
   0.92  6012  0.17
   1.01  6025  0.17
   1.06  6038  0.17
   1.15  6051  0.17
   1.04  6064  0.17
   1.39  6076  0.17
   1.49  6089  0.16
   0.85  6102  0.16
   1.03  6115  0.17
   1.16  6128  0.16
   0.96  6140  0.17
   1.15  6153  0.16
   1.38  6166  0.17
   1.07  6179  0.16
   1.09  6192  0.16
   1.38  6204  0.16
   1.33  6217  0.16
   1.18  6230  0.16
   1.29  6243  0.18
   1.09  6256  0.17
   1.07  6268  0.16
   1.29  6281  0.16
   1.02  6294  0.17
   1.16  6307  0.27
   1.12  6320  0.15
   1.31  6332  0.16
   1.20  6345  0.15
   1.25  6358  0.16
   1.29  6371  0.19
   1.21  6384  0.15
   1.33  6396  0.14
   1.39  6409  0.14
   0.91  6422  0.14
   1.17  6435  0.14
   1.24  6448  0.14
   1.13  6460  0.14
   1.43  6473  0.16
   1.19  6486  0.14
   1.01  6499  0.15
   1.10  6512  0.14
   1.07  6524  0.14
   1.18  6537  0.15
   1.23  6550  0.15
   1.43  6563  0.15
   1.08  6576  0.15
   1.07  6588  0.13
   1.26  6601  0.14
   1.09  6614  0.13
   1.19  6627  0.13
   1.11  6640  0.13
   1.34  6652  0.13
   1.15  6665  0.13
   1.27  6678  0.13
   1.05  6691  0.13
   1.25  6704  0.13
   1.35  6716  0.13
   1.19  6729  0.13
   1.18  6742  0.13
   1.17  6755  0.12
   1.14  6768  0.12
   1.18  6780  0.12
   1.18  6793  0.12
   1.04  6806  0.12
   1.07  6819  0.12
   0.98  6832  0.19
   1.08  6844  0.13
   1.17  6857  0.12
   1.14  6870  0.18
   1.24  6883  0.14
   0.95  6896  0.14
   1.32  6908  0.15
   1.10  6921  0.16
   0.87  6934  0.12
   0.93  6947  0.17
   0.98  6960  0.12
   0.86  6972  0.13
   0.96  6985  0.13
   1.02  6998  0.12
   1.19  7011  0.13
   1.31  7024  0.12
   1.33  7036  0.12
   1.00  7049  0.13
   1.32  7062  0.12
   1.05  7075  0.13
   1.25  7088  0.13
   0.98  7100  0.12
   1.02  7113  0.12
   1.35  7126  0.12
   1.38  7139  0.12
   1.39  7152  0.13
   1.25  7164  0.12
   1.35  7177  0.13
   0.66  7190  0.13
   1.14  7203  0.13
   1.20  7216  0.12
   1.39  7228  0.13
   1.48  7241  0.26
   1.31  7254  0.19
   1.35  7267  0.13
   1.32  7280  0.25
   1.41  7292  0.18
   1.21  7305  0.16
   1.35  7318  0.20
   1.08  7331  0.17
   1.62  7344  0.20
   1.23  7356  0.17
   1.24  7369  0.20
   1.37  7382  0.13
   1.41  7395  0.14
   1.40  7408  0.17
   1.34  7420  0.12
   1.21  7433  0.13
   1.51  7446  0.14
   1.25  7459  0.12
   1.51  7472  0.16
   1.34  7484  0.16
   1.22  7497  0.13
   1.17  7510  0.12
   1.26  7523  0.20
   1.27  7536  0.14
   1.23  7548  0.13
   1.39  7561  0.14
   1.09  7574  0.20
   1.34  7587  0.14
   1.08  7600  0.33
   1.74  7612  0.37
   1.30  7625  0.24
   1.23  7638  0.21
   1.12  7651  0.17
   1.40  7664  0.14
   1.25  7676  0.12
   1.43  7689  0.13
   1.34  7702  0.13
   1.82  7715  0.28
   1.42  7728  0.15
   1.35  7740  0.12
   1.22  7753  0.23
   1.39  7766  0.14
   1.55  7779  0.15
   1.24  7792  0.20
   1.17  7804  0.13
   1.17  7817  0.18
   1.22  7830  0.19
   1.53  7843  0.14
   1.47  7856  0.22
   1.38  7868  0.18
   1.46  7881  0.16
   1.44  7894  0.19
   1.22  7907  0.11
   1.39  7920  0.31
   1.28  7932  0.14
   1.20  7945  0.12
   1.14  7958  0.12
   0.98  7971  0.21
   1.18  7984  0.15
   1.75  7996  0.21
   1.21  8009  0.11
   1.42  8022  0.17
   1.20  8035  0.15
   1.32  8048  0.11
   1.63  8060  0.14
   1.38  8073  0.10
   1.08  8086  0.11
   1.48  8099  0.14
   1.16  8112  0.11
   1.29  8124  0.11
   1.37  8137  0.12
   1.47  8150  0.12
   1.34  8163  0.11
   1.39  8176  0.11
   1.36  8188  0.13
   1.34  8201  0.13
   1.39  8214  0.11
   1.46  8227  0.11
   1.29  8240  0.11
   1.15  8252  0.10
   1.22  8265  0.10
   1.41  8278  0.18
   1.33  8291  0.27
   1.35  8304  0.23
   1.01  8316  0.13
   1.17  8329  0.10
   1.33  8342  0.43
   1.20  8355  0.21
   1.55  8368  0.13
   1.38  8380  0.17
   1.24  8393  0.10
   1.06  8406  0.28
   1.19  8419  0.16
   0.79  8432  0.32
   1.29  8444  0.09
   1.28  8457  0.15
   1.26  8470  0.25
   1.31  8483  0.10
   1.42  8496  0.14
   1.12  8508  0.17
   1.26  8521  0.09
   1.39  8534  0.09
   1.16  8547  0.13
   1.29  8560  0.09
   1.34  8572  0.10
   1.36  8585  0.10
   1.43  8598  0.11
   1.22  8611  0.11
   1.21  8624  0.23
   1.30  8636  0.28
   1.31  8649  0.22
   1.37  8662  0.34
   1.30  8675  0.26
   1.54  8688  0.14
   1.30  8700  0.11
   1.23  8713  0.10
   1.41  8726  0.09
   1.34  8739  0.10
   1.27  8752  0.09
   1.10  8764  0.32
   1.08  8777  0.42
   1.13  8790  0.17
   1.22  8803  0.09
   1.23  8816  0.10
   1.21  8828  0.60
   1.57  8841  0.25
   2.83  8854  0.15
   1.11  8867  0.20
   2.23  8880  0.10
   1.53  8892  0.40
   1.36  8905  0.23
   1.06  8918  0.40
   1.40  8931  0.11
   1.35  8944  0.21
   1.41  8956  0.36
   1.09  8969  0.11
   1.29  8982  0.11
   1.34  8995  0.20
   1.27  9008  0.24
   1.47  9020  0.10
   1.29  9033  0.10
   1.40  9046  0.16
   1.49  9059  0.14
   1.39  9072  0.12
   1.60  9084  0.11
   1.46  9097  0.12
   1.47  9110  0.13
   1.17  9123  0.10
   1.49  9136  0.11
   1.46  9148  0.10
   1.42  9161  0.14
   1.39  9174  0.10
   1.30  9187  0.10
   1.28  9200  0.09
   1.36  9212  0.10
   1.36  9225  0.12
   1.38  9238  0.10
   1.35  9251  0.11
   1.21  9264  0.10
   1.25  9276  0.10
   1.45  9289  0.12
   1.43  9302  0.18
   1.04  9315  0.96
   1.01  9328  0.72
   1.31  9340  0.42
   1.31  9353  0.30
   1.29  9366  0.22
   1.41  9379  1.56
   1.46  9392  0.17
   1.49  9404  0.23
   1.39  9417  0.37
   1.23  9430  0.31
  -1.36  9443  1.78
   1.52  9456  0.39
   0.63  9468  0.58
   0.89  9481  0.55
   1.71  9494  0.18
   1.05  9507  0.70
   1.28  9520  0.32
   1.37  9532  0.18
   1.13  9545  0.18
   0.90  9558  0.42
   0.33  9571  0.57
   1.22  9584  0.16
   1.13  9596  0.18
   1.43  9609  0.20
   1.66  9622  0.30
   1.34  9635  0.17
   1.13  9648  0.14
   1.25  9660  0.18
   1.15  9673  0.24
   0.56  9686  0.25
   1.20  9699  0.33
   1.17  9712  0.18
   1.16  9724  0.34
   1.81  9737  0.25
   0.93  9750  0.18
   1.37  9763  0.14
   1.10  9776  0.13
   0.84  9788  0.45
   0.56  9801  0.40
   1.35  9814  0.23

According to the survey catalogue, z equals 0.35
